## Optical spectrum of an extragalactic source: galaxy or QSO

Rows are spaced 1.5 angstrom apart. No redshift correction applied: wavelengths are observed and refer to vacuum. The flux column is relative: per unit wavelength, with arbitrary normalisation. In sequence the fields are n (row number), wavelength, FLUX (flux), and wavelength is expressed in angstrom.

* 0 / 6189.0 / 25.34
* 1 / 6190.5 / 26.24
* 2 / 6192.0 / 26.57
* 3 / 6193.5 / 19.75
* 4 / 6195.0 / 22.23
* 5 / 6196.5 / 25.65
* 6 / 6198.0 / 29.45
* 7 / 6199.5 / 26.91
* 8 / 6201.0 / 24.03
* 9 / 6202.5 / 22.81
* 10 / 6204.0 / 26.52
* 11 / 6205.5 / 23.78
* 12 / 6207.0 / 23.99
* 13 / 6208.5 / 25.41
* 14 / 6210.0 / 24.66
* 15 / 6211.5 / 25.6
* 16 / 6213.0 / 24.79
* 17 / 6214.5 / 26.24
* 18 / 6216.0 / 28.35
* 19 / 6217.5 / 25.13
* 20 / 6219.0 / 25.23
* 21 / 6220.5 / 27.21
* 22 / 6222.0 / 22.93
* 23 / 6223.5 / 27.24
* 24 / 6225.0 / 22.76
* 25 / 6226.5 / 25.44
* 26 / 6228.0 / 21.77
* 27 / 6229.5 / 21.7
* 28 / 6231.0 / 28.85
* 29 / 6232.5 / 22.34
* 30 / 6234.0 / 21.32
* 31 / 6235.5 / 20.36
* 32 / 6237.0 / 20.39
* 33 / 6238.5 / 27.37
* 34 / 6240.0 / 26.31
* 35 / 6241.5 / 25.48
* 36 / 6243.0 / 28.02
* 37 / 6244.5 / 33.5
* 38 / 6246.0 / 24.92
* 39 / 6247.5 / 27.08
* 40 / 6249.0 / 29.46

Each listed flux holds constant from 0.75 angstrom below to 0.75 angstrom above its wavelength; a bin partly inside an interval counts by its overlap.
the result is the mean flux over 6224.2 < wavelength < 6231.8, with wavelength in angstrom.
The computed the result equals 24.1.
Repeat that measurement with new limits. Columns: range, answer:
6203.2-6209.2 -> 24.9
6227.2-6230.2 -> 21.8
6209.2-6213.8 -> 25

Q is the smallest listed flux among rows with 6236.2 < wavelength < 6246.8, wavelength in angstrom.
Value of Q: 20.39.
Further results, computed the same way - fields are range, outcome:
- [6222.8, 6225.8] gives 22.76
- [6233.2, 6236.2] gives 20.36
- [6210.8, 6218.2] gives 24.79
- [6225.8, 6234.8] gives 21.32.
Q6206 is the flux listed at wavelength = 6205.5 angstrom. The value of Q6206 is 23.78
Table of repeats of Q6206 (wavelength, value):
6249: 29.46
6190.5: 26.24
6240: 26.31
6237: 20.39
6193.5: 19.75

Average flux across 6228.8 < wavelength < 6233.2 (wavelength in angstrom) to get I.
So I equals 24.3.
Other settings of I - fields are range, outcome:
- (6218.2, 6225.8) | 25.1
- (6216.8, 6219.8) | 25.2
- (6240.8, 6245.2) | 29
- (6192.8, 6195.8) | 21.1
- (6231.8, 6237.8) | 21.1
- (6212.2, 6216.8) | 26.4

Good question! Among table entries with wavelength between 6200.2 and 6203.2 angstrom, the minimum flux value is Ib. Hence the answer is 22.81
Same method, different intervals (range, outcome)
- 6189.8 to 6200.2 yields 19.75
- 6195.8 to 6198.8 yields 25.65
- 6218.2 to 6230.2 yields 21.7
